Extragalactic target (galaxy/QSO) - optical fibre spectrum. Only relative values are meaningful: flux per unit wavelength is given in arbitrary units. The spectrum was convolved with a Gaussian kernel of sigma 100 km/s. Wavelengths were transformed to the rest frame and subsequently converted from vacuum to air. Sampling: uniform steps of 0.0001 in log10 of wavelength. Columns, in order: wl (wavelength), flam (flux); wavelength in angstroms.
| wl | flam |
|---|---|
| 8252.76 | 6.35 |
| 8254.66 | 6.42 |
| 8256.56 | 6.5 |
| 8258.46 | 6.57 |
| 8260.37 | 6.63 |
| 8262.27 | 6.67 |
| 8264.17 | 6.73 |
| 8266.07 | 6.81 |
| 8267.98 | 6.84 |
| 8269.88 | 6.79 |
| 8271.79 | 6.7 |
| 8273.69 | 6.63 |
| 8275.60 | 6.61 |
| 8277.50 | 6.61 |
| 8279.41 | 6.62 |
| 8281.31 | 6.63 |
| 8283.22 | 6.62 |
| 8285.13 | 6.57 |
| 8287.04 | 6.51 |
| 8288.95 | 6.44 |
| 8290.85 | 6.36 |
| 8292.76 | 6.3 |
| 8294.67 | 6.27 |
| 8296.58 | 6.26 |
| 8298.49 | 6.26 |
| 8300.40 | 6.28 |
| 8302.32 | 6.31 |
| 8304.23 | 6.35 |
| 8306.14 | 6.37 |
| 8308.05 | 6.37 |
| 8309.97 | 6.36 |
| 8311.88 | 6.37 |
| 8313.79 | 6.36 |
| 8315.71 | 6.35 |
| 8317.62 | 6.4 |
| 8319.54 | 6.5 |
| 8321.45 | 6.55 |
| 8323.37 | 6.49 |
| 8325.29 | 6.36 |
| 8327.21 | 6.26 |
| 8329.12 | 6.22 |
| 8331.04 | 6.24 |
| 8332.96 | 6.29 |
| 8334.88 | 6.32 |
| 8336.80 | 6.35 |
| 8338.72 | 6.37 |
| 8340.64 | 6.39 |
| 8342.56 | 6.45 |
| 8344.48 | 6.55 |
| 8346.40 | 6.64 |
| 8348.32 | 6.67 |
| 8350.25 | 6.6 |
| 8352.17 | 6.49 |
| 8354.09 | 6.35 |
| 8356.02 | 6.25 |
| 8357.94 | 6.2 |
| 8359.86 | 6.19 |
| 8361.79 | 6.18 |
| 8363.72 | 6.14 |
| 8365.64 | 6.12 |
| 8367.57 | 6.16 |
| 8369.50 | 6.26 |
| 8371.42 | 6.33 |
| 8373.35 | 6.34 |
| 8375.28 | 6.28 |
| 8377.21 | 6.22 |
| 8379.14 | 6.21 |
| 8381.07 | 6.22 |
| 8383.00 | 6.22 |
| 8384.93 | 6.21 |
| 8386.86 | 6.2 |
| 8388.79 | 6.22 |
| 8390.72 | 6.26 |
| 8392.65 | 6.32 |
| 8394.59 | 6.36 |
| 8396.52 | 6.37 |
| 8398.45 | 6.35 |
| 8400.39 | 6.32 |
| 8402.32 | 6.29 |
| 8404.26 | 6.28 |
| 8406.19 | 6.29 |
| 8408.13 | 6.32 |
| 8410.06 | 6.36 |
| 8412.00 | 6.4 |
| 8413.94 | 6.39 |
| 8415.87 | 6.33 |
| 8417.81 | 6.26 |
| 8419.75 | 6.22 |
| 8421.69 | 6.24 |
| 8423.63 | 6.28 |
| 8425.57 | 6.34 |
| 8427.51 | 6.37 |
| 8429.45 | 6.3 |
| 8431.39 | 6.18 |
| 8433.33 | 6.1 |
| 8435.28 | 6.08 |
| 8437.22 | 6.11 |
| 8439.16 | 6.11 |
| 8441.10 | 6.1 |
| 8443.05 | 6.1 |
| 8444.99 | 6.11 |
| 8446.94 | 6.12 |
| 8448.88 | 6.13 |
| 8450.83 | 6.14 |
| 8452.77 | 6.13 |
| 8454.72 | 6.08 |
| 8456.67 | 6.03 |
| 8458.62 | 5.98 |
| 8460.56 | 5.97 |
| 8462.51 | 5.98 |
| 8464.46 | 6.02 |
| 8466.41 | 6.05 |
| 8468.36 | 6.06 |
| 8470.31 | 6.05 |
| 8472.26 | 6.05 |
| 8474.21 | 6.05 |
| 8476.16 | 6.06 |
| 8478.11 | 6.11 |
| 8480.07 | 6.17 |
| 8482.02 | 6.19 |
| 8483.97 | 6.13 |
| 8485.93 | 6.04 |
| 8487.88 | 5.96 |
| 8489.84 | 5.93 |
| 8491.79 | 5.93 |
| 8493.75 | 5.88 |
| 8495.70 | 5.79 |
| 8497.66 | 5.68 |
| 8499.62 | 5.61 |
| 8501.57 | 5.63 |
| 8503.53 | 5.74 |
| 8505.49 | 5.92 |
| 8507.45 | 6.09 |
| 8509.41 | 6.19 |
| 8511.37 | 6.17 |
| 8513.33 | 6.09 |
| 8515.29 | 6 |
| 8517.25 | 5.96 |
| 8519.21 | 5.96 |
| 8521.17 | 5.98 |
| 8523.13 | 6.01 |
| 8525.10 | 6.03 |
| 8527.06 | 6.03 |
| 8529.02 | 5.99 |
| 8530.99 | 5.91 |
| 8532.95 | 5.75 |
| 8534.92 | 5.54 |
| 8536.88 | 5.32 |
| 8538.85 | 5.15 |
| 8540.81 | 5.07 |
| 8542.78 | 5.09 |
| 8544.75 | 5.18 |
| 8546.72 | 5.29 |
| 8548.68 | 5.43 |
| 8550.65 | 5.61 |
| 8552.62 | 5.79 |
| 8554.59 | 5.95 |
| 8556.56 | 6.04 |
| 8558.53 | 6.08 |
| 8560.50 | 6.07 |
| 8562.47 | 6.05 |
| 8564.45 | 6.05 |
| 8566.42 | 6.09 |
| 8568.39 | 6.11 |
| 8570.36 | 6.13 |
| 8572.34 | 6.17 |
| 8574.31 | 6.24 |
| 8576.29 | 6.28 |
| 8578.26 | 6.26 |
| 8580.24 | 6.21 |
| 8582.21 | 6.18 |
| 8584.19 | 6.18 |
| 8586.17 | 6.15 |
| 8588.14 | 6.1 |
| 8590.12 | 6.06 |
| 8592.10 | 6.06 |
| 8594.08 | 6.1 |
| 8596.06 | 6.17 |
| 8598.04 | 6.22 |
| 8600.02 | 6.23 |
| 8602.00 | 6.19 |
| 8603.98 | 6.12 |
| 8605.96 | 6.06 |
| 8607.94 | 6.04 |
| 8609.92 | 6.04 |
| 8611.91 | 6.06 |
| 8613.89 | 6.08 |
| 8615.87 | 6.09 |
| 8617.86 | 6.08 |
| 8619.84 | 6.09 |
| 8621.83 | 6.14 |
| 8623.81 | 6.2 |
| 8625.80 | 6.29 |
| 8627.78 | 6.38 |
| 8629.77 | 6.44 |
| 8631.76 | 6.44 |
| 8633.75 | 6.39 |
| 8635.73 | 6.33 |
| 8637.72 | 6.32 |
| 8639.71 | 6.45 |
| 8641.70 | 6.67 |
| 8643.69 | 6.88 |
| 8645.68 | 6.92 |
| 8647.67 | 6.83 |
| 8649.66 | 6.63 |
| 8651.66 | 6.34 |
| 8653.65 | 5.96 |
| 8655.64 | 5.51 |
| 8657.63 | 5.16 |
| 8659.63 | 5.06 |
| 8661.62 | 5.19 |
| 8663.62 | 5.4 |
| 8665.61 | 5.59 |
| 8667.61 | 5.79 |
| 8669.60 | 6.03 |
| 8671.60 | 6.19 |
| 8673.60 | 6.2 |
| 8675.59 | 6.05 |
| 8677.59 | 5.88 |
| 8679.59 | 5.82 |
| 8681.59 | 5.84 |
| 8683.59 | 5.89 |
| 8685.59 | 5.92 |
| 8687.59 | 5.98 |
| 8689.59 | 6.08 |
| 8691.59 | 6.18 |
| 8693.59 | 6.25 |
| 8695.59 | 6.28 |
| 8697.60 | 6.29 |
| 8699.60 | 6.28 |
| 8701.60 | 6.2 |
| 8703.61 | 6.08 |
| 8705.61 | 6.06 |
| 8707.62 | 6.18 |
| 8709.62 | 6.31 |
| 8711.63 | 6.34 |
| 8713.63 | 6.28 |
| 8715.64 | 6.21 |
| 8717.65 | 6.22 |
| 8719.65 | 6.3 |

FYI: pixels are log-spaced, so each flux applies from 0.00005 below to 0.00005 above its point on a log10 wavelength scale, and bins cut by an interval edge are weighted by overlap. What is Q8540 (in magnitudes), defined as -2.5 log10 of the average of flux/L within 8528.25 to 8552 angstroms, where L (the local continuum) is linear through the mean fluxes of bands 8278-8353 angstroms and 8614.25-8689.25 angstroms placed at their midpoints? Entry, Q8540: 0.141 mag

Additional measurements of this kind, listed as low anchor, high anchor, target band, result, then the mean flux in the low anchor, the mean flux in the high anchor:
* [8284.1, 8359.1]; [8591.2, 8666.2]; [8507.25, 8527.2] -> 0.03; 6.39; 6.14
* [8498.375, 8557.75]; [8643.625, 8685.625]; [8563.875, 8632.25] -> -0.06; 5.75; 5.94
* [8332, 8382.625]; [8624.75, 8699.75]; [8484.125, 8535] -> 0.05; 6.33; 6.11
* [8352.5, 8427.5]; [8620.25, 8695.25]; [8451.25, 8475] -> 0.03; 6.27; 6.1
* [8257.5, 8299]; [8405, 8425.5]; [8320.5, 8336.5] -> 0.02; 6.57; 6.31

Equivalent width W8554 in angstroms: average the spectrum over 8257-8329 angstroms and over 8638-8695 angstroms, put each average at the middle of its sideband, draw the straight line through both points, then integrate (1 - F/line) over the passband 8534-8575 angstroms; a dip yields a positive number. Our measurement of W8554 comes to 2.88 angstroms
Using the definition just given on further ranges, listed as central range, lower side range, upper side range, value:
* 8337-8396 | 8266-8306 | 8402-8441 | 0.41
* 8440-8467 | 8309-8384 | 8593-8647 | 1.06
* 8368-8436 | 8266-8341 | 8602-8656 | 1.25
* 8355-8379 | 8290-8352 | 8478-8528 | 0.21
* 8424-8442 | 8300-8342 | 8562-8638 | 0.27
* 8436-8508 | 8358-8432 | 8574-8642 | 2.79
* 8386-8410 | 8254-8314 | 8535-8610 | -0.09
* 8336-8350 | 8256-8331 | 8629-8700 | -0.15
